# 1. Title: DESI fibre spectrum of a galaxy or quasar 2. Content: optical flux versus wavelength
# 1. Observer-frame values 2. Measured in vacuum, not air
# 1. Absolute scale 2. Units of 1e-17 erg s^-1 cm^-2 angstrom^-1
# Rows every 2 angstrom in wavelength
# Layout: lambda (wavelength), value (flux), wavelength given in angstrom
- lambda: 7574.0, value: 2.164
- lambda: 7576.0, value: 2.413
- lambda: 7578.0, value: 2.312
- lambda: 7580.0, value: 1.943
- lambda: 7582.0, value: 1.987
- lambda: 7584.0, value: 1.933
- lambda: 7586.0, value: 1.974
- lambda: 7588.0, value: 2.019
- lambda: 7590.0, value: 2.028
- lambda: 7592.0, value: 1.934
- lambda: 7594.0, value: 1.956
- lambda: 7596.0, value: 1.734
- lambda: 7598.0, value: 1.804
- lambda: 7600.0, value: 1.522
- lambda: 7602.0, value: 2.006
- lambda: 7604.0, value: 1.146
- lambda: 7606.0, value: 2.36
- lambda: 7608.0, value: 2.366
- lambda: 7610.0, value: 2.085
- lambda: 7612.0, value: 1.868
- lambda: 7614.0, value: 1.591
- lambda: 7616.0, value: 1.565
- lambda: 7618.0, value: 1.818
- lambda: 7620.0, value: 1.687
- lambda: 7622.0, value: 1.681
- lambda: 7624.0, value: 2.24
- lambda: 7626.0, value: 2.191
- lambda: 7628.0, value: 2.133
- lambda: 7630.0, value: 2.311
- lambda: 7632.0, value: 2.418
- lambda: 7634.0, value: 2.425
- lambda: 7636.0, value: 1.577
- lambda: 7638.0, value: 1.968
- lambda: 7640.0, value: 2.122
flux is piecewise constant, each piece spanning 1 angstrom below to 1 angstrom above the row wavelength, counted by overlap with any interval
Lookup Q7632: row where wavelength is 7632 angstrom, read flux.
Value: 2.418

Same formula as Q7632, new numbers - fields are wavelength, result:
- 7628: 2.133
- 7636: 1.577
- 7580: 1.943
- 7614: 1.591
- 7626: 2.191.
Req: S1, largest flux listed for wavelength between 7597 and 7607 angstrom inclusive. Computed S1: 2.36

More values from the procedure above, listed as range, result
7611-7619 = 1.868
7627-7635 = 2.425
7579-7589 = 2.019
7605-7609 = 2.366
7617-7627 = 2.24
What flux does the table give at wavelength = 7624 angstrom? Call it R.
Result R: 2.24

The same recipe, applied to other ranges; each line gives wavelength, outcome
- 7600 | 1.522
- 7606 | 2.36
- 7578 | 2.312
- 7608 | 2.366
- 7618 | 1.818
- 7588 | 2.019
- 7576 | 2.413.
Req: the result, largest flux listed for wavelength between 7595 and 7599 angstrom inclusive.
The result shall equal 1.804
